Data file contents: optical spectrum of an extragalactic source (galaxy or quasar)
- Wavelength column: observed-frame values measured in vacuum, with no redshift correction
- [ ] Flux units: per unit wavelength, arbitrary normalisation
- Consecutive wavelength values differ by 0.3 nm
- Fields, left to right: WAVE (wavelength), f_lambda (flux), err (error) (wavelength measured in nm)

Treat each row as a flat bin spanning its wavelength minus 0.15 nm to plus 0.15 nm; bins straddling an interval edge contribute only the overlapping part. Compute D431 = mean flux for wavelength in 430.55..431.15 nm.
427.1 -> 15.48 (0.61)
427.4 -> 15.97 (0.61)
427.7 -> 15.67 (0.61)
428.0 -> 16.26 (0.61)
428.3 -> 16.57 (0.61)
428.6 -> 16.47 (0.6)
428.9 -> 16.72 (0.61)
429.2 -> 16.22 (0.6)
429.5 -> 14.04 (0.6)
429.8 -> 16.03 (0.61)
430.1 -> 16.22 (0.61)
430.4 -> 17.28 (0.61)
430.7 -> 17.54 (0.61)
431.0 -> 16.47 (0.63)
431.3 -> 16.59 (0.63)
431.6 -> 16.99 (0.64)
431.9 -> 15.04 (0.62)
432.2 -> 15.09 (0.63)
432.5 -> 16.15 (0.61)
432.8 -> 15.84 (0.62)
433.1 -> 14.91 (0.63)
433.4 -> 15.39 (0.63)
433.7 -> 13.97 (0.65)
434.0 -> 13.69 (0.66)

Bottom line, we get 17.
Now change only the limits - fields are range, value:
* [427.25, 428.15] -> 16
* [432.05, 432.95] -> 15.7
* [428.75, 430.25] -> 15.8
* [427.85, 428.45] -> 16.4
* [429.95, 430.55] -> 16.8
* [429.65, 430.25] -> 16.1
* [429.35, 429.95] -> 15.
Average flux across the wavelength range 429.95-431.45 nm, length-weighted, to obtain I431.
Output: 16.8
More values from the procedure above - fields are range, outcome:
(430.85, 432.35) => 16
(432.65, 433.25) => 15.4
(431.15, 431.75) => 16.8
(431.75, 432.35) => 15.1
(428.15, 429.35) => 16.5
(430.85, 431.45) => 16.5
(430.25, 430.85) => 17.4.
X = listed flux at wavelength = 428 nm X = 16.26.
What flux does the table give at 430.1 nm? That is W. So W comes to 16.22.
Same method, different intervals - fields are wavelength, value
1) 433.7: 13.97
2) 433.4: 15.39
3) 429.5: 14.04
